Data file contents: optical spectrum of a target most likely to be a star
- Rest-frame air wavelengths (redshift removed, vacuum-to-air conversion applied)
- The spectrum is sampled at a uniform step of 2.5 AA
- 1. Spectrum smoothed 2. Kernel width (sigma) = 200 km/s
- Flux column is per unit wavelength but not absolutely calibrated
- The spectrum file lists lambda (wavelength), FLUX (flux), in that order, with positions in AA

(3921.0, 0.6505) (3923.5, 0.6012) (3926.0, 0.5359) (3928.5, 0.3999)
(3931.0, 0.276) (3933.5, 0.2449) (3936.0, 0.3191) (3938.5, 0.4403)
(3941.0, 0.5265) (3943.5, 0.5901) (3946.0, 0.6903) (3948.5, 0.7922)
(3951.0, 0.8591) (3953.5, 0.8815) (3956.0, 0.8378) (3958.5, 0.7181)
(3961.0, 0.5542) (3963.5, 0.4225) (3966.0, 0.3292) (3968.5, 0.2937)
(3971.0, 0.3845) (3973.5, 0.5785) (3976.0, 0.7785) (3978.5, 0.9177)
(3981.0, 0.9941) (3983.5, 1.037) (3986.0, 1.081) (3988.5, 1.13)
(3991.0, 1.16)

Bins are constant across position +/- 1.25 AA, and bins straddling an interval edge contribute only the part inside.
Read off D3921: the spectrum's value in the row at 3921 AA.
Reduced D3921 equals 0.6505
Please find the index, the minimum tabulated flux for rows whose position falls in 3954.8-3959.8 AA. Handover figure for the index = 0.7181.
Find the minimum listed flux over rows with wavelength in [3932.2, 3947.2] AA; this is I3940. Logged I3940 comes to 0.2449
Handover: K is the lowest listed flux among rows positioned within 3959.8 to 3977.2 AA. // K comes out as 0.2937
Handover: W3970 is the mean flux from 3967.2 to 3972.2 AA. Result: 0.339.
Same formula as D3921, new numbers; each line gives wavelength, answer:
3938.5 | 0.4403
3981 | 0.9941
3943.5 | 0.5901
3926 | 0.5359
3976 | 0.7785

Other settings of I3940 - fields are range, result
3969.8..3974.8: 0.3845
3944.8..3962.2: 0.5542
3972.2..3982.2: 0.5785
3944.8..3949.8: 0.6903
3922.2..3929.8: 0.3999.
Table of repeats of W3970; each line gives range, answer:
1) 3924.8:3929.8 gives 0.465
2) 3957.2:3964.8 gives 0.565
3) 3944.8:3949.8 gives 0.743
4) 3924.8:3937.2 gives 0.355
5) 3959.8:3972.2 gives 0.396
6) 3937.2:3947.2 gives 0.56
